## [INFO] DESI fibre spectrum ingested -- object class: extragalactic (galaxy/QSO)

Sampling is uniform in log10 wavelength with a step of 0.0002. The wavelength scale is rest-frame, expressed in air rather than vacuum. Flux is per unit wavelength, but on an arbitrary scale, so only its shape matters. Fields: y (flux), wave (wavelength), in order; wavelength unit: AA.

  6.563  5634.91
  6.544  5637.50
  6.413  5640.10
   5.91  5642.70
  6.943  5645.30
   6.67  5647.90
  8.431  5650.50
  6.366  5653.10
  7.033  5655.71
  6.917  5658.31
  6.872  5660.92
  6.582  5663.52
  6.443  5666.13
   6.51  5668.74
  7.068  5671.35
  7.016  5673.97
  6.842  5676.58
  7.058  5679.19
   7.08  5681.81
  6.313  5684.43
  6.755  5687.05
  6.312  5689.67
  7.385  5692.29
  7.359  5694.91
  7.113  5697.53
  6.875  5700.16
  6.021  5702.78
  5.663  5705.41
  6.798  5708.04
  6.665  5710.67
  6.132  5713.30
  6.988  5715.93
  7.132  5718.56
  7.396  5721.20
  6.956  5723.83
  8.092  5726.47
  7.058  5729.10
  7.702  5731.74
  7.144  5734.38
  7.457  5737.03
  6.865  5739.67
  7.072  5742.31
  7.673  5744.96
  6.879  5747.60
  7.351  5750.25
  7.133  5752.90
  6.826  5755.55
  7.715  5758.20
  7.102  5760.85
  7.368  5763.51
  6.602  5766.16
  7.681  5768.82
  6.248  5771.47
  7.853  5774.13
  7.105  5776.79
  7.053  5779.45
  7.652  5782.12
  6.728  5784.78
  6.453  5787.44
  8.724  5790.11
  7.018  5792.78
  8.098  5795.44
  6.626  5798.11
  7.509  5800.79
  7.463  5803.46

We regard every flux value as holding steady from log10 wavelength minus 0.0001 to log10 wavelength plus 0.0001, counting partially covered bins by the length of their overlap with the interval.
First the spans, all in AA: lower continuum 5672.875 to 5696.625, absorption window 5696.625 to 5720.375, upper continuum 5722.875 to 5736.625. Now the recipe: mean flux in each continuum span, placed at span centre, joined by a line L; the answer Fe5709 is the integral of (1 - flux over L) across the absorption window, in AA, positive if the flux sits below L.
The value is 1.9 AA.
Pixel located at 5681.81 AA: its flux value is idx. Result 7.08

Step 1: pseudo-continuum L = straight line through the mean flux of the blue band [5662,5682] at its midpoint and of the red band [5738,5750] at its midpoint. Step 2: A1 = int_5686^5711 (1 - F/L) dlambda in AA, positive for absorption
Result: 0.9 AA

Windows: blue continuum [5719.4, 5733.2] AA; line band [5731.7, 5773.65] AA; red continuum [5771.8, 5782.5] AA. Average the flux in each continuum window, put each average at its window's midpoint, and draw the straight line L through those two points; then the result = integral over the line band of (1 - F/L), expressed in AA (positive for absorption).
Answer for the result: 1.0 AA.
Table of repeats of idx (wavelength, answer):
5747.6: 6.879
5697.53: 7.113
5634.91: 6.563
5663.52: 6.582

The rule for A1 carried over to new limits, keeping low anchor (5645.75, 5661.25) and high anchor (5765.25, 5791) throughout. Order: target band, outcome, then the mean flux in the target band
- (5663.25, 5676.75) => 0.6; 6.75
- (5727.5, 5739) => -0.3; 7.33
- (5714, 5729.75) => -0.2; 7.24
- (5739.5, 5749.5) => 0.0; 7.17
